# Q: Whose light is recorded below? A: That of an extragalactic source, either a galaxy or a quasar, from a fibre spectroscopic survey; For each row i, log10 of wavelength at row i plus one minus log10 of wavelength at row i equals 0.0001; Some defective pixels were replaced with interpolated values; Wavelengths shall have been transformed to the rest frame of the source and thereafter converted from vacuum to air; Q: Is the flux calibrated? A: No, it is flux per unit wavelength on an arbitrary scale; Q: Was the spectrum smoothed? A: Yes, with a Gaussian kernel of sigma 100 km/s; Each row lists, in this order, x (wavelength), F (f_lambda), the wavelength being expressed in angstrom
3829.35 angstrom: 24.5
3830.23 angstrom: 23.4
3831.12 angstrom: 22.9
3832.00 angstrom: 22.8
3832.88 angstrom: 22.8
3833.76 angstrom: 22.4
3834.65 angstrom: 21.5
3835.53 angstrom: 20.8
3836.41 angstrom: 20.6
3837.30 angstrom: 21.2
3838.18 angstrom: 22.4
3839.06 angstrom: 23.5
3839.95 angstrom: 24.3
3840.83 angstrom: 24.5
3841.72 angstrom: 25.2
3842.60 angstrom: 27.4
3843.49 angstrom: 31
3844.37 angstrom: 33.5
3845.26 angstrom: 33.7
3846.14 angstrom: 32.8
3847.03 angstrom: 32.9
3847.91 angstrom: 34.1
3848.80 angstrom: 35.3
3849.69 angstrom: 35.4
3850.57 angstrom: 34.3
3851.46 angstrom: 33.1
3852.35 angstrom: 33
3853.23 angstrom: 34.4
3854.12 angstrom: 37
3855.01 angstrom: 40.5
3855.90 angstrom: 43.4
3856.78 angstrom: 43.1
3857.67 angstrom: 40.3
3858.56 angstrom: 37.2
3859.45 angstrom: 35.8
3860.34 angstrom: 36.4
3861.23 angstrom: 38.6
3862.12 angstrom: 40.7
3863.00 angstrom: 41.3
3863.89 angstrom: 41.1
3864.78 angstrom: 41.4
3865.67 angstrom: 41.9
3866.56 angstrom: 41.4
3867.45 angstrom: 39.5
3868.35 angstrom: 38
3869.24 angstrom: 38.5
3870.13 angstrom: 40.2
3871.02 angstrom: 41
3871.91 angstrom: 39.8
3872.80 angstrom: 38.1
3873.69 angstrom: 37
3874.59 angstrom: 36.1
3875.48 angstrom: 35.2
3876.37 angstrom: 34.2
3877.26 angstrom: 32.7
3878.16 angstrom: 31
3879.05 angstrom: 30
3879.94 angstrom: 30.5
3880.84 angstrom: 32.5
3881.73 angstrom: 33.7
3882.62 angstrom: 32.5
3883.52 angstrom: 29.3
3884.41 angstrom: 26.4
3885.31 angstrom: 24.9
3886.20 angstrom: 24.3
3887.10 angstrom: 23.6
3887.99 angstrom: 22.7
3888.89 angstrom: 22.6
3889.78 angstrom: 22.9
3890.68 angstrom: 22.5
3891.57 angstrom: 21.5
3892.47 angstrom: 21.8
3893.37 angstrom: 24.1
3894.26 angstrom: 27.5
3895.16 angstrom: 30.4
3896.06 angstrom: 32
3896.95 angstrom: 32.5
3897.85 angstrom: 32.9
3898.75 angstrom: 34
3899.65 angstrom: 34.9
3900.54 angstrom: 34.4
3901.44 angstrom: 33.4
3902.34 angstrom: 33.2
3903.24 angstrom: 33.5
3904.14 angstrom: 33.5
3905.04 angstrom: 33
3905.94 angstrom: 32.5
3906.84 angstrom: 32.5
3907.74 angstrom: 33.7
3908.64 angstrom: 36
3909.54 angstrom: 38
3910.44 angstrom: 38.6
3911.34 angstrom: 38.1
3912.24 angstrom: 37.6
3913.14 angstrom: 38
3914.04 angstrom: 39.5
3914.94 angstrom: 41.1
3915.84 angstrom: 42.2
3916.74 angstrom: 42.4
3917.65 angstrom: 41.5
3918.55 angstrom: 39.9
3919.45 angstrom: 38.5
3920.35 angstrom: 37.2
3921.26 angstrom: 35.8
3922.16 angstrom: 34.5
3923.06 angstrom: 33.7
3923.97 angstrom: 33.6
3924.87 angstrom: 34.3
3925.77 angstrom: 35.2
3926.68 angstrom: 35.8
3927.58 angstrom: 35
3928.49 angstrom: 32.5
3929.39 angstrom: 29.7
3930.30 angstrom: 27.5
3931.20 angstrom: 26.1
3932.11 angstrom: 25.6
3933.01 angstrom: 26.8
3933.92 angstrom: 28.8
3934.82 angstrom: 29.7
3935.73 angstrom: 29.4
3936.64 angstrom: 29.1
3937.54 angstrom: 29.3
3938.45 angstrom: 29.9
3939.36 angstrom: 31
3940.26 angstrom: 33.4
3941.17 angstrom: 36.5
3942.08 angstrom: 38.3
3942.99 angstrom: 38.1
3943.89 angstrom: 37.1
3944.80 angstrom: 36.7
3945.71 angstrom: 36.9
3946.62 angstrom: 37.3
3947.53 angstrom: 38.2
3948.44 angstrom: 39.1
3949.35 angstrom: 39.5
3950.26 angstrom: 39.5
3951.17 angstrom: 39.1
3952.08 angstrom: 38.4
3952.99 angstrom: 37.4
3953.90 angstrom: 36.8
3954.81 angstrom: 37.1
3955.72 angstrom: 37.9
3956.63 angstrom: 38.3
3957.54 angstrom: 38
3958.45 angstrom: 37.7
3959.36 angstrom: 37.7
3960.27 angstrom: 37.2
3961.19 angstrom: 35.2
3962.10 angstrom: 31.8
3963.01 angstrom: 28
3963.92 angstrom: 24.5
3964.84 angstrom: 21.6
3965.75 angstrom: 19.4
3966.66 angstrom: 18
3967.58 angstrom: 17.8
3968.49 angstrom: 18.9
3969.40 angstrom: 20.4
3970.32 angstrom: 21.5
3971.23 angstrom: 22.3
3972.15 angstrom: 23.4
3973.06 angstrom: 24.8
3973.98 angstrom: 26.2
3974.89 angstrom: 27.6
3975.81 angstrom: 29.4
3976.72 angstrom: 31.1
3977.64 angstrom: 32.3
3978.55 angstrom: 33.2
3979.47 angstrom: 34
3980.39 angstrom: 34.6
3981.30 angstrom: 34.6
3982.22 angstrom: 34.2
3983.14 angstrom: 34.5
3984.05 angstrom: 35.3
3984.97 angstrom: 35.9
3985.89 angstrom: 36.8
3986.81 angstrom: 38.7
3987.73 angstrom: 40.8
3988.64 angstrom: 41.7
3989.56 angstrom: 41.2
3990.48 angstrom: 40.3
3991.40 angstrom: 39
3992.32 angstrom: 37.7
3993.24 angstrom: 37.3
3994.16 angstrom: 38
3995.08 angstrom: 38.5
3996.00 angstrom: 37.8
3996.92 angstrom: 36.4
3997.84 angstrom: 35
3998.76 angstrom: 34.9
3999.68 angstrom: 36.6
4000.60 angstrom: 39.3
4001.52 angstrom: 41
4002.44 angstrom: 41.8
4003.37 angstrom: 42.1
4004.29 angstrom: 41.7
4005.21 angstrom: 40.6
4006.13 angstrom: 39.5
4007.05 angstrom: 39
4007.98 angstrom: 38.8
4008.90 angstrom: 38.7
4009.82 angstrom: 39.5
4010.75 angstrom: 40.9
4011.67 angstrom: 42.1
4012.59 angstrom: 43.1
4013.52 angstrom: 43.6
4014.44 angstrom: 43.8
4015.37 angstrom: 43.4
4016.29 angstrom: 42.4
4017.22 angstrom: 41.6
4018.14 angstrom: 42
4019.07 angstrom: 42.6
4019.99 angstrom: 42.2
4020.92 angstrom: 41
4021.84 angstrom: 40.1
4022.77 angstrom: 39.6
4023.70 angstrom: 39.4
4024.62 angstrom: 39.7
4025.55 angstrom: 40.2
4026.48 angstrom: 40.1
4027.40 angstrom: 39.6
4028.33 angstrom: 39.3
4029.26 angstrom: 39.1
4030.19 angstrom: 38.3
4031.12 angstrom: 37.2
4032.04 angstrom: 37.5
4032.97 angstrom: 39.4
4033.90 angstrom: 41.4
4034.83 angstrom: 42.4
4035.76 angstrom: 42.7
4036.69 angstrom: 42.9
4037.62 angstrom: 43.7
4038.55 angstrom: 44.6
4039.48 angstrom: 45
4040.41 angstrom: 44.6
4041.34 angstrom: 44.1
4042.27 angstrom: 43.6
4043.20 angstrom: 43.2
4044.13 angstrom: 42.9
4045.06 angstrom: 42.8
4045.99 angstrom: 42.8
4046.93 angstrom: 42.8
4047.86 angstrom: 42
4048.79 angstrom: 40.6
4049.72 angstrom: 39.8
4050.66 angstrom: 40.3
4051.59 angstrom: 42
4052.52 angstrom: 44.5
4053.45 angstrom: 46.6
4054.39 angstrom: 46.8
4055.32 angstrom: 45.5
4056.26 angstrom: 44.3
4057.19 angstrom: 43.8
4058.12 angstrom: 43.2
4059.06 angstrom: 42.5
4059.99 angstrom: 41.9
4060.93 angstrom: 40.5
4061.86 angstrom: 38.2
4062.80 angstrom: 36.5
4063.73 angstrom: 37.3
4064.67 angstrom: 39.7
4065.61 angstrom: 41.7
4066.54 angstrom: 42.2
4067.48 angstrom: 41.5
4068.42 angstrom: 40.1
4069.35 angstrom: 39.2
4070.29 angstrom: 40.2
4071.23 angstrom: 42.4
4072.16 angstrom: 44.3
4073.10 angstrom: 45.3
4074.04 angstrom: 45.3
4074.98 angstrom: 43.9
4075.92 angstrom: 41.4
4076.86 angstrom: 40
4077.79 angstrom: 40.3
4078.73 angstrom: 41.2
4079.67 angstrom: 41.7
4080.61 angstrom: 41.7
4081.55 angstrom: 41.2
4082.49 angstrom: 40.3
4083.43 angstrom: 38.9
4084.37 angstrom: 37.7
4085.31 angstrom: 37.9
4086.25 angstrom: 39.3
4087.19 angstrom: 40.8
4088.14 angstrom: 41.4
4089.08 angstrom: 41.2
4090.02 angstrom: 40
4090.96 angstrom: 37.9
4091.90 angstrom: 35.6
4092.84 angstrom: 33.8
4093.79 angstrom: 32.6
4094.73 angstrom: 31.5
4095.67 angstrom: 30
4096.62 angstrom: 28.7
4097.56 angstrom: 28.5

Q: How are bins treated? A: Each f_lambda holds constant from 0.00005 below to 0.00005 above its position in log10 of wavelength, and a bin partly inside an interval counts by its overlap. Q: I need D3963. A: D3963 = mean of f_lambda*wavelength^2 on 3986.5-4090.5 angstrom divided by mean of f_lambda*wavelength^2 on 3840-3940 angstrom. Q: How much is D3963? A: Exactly 1.32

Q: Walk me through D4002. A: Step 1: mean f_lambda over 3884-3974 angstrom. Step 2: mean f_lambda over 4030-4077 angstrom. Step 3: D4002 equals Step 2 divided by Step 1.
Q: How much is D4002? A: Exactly 1.31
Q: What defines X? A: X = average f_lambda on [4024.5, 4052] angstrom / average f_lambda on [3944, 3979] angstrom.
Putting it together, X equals 1.3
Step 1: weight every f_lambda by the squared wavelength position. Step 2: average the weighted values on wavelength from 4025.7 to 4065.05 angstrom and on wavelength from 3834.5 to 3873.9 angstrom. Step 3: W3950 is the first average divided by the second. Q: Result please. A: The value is 1.33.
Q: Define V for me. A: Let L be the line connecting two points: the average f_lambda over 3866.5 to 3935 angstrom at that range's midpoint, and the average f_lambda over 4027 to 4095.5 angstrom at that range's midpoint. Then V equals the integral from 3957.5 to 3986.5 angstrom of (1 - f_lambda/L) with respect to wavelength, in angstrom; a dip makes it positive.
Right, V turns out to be 5.8 angstrom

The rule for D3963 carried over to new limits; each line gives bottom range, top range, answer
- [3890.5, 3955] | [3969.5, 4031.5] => 1.14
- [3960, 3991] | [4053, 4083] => 1.45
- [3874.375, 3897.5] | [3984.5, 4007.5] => 1.45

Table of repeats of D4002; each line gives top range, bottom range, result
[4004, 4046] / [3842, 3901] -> 1.23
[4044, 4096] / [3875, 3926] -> 1.25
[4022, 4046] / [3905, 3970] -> 1.22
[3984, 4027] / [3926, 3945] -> 1.26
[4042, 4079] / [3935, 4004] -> 1.24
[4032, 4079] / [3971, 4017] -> 1.14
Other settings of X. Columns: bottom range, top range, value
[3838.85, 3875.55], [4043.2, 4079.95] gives 1.16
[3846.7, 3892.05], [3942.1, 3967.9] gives 1.00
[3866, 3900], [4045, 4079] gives 1.34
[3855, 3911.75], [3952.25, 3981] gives 0.88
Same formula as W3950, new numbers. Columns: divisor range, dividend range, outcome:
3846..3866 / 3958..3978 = 0.75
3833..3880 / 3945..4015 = 1.10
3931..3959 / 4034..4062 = 1.30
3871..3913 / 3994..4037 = 1.36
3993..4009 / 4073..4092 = 1.09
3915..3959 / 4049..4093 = 1.25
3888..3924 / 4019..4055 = 1.33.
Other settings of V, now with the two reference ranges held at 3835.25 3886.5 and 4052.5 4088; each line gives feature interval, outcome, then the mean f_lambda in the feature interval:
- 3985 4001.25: 0.2 angstrom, 38.2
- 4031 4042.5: -0.6 angstrom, 42.4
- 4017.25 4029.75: -0.2 angstrom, 40.4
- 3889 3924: 1.7 angstrom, 33.8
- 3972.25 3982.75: 2.0 angstrom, 30.9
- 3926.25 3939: 2.4 angstrom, 29.7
